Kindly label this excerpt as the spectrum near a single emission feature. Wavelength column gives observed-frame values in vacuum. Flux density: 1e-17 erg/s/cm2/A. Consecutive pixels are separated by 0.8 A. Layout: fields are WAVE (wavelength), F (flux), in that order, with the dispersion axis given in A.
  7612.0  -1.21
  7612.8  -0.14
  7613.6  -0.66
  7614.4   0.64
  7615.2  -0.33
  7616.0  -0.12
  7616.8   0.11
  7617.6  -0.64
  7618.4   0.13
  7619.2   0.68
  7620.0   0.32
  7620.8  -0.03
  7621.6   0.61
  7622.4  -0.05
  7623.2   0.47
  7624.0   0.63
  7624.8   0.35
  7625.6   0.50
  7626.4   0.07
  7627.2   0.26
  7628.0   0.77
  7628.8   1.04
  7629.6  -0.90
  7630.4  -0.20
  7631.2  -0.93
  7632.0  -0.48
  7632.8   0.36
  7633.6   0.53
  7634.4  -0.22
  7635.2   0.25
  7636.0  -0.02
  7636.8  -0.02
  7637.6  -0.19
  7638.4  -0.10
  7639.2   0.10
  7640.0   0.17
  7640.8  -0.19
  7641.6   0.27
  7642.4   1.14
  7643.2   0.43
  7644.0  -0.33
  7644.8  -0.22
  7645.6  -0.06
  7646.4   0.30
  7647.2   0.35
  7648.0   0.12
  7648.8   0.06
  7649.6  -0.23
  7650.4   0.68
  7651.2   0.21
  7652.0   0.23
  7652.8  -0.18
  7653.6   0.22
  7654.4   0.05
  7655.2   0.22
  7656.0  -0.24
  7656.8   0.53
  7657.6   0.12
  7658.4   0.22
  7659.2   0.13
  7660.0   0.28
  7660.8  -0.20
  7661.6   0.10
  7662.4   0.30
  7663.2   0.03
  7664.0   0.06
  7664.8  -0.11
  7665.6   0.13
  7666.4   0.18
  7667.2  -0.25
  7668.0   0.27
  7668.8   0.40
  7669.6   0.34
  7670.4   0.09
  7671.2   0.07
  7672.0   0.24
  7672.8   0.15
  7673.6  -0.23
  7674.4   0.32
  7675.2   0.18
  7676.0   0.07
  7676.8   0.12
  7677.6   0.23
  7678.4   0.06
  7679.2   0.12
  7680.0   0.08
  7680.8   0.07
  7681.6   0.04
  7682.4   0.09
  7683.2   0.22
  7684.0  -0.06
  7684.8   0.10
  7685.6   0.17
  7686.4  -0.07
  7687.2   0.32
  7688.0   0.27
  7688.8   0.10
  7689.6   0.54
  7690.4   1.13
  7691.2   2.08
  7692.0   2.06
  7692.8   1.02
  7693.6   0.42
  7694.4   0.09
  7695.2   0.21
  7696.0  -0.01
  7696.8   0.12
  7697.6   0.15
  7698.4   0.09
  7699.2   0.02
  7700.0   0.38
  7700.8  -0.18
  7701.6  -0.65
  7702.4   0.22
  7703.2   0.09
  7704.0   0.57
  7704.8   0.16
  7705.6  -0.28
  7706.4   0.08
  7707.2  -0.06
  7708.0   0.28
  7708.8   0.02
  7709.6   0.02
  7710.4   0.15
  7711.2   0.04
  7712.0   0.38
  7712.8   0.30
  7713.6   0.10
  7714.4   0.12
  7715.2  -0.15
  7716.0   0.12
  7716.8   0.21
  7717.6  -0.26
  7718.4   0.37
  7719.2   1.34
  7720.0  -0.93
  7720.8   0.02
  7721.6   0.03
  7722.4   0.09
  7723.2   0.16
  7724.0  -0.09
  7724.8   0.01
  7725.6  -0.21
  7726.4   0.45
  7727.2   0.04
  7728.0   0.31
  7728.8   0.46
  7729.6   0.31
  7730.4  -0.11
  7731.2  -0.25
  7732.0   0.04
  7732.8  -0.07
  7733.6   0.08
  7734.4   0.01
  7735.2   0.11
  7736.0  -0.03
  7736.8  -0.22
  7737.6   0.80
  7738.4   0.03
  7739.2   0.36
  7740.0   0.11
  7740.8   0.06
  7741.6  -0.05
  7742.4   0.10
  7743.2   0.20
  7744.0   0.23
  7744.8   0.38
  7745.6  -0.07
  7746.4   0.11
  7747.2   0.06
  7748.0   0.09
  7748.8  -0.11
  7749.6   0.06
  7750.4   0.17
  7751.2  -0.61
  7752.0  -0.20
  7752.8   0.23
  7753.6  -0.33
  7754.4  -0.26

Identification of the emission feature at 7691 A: Halpha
